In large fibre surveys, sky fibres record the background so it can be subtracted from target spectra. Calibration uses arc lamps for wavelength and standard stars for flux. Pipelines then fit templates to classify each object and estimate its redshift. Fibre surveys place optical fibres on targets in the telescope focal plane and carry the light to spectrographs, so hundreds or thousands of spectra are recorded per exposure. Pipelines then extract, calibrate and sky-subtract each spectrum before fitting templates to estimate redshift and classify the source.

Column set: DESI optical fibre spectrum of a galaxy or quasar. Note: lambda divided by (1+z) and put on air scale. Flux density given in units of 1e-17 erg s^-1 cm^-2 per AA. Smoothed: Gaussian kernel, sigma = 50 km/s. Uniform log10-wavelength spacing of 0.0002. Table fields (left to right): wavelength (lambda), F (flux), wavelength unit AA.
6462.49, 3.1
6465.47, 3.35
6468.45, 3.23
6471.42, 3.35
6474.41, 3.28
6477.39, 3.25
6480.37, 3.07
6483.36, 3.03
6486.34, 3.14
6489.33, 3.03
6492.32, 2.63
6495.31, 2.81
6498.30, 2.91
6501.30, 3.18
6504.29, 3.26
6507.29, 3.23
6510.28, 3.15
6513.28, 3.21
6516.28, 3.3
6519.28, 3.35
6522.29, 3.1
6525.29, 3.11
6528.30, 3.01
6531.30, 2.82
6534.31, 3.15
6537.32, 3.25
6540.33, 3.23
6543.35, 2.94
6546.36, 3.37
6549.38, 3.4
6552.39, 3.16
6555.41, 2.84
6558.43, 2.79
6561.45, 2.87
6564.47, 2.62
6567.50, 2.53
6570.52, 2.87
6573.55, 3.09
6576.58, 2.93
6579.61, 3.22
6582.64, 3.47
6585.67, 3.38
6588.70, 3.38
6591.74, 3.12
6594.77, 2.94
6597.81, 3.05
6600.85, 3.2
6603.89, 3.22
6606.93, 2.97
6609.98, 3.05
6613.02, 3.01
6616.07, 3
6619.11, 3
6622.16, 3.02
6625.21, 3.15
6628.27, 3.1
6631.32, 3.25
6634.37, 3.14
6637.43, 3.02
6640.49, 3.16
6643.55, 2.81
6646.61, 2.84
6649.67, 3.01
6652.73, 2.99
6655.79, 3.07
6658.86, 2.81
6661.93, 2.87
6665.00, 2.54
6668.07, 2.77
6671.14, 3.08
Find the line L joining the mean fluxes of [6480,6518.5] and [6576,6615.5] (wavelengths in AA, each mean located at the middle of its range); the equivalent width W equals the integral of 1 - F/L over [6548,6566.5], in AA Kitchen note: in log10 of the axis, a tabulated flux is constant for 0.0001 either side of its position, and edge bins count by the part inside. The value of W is 1.1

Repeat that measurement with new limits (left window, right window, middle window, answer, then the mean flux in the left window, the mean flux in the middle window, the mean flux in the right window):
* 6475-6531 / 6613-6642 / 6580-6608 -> -1.0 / 3.1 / 3.2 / 3.09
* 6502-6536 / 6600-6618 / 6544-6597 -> 0.9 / 3.16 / 3.06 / 3.07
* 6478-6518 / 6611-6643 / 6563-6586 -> 0.6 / 3.08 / 3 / 3.08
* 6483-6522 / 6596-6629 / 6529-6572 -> 1.3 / 3.1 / 2.99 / 3.07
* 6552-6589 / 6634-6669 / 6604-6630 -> -0.9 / 3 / 3.05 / 2.91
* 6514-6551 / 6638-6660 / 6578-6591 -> -1.1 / 3.17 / 3.35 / 2.96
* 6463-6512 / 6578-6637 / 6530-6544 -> 0.2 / 3.12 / 3.09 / 3.14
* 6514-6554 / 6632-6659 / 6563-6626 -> 0.4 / 3.17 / 3.06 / 3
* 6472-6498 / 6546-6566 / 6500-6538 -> -1.9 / 3.04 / 3.16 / 2.99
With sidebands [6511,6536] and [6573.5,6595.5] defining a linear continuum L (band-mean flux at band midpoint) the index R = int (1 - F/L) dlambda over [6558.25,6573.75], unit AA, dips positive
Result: 2.0 AA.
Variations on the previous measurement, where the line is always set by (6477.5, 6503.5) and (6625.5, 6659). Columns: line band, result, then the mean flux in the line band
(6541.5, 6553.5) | -0.84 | 3.22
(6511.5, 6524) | -0.97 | 3.24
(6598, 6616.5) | -0.33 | 3.08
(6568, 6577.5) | 0.30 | 2.92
